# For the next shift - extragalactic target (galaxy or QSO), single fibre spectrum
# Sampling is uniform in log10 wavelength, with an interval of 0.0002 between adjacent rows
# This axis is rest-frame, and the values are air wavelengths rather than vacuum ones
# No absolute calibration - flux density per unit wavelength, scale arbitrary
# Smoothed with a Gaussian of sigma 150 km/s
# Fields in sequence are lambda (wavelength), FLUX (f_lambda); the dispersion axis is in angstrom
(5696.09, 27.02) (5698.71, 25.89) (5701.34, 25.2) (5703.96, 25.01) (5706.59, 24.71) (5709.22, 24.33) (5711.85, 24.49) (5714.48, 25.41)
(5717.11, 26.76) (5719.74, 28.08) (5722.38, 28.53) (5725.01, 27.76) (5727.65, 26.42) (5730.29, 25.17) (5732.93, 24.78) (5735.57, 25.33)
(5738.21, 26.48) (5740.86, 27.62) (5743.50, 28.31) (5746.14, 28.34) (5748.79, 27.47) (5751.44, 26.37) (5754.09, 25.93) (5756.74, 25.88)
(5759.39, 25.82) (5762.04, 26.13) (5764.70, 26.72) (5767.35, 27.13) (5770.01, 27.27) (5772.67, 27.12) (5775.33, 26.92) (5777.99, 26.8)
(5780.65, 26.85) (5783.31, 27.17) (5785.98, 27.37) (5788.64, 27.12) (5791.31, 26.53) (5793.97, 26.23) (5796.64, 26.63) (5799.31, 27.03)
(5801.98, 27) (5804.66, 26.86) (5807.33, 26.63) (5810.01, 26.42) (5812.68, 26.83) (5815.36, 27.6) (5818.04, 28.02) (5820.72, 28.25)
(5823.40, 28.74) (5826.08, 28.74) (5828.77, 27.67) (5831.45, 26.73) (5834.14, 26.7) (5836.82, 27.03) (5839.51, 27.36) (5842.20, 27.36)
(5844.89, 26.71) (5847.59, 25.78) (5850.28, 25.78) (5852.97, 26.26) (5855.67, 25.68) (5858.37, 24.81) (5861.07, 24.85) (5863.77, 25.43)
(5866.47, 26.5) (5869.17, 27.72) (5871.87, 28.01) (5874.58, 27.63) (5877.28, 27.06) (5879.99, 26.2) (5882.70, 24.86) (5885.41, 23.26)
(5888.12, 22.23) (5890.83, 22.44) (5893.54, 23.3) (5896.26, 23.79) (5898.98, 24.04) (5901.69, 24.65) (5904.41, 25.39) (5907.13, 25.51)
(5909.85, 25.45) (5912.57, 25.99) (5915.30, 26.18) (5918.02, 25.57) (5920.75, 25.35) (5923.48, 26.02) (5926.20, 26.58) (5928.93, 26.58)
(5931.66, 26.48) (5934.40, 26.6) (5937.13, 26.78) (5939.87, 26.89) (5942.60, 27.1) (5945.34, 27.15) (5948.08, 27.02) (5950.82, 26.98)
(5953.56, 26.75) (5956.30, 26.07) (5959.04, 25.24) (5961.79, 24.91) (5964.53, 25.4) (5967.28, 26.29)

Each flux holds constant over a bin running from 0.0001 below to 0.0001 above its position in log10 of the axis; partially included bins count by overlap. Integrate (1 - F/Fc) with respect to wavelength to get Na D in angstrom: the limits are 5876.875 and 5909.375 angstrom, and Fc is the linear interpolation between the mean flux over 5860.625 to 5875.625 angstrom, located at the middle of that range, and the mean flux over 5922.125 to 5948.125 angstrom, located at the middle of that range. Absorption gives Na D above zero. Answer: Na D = 2.9 angstrom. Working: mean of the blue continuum 26.8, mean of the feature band 24.3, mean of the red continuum 26.7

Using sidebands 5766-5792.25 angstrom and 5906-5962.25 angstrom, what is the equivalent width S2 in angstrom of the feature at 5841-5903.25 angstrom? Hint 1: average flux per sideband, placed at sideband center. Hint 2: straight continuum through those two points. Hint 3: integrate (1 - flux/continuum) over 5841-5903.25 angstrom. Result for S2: 2.76 angstrom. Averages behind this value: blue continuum 27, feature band 25.4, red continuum 26.3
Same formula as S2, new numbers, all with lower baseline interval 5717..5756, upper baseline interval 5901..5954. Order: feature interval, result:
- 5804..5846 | -1.2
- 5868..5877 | -0.4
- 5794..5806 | -0.1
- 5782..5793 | -0.1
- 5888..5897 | 1.2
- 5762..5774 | -0.1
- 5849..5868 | 0.6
